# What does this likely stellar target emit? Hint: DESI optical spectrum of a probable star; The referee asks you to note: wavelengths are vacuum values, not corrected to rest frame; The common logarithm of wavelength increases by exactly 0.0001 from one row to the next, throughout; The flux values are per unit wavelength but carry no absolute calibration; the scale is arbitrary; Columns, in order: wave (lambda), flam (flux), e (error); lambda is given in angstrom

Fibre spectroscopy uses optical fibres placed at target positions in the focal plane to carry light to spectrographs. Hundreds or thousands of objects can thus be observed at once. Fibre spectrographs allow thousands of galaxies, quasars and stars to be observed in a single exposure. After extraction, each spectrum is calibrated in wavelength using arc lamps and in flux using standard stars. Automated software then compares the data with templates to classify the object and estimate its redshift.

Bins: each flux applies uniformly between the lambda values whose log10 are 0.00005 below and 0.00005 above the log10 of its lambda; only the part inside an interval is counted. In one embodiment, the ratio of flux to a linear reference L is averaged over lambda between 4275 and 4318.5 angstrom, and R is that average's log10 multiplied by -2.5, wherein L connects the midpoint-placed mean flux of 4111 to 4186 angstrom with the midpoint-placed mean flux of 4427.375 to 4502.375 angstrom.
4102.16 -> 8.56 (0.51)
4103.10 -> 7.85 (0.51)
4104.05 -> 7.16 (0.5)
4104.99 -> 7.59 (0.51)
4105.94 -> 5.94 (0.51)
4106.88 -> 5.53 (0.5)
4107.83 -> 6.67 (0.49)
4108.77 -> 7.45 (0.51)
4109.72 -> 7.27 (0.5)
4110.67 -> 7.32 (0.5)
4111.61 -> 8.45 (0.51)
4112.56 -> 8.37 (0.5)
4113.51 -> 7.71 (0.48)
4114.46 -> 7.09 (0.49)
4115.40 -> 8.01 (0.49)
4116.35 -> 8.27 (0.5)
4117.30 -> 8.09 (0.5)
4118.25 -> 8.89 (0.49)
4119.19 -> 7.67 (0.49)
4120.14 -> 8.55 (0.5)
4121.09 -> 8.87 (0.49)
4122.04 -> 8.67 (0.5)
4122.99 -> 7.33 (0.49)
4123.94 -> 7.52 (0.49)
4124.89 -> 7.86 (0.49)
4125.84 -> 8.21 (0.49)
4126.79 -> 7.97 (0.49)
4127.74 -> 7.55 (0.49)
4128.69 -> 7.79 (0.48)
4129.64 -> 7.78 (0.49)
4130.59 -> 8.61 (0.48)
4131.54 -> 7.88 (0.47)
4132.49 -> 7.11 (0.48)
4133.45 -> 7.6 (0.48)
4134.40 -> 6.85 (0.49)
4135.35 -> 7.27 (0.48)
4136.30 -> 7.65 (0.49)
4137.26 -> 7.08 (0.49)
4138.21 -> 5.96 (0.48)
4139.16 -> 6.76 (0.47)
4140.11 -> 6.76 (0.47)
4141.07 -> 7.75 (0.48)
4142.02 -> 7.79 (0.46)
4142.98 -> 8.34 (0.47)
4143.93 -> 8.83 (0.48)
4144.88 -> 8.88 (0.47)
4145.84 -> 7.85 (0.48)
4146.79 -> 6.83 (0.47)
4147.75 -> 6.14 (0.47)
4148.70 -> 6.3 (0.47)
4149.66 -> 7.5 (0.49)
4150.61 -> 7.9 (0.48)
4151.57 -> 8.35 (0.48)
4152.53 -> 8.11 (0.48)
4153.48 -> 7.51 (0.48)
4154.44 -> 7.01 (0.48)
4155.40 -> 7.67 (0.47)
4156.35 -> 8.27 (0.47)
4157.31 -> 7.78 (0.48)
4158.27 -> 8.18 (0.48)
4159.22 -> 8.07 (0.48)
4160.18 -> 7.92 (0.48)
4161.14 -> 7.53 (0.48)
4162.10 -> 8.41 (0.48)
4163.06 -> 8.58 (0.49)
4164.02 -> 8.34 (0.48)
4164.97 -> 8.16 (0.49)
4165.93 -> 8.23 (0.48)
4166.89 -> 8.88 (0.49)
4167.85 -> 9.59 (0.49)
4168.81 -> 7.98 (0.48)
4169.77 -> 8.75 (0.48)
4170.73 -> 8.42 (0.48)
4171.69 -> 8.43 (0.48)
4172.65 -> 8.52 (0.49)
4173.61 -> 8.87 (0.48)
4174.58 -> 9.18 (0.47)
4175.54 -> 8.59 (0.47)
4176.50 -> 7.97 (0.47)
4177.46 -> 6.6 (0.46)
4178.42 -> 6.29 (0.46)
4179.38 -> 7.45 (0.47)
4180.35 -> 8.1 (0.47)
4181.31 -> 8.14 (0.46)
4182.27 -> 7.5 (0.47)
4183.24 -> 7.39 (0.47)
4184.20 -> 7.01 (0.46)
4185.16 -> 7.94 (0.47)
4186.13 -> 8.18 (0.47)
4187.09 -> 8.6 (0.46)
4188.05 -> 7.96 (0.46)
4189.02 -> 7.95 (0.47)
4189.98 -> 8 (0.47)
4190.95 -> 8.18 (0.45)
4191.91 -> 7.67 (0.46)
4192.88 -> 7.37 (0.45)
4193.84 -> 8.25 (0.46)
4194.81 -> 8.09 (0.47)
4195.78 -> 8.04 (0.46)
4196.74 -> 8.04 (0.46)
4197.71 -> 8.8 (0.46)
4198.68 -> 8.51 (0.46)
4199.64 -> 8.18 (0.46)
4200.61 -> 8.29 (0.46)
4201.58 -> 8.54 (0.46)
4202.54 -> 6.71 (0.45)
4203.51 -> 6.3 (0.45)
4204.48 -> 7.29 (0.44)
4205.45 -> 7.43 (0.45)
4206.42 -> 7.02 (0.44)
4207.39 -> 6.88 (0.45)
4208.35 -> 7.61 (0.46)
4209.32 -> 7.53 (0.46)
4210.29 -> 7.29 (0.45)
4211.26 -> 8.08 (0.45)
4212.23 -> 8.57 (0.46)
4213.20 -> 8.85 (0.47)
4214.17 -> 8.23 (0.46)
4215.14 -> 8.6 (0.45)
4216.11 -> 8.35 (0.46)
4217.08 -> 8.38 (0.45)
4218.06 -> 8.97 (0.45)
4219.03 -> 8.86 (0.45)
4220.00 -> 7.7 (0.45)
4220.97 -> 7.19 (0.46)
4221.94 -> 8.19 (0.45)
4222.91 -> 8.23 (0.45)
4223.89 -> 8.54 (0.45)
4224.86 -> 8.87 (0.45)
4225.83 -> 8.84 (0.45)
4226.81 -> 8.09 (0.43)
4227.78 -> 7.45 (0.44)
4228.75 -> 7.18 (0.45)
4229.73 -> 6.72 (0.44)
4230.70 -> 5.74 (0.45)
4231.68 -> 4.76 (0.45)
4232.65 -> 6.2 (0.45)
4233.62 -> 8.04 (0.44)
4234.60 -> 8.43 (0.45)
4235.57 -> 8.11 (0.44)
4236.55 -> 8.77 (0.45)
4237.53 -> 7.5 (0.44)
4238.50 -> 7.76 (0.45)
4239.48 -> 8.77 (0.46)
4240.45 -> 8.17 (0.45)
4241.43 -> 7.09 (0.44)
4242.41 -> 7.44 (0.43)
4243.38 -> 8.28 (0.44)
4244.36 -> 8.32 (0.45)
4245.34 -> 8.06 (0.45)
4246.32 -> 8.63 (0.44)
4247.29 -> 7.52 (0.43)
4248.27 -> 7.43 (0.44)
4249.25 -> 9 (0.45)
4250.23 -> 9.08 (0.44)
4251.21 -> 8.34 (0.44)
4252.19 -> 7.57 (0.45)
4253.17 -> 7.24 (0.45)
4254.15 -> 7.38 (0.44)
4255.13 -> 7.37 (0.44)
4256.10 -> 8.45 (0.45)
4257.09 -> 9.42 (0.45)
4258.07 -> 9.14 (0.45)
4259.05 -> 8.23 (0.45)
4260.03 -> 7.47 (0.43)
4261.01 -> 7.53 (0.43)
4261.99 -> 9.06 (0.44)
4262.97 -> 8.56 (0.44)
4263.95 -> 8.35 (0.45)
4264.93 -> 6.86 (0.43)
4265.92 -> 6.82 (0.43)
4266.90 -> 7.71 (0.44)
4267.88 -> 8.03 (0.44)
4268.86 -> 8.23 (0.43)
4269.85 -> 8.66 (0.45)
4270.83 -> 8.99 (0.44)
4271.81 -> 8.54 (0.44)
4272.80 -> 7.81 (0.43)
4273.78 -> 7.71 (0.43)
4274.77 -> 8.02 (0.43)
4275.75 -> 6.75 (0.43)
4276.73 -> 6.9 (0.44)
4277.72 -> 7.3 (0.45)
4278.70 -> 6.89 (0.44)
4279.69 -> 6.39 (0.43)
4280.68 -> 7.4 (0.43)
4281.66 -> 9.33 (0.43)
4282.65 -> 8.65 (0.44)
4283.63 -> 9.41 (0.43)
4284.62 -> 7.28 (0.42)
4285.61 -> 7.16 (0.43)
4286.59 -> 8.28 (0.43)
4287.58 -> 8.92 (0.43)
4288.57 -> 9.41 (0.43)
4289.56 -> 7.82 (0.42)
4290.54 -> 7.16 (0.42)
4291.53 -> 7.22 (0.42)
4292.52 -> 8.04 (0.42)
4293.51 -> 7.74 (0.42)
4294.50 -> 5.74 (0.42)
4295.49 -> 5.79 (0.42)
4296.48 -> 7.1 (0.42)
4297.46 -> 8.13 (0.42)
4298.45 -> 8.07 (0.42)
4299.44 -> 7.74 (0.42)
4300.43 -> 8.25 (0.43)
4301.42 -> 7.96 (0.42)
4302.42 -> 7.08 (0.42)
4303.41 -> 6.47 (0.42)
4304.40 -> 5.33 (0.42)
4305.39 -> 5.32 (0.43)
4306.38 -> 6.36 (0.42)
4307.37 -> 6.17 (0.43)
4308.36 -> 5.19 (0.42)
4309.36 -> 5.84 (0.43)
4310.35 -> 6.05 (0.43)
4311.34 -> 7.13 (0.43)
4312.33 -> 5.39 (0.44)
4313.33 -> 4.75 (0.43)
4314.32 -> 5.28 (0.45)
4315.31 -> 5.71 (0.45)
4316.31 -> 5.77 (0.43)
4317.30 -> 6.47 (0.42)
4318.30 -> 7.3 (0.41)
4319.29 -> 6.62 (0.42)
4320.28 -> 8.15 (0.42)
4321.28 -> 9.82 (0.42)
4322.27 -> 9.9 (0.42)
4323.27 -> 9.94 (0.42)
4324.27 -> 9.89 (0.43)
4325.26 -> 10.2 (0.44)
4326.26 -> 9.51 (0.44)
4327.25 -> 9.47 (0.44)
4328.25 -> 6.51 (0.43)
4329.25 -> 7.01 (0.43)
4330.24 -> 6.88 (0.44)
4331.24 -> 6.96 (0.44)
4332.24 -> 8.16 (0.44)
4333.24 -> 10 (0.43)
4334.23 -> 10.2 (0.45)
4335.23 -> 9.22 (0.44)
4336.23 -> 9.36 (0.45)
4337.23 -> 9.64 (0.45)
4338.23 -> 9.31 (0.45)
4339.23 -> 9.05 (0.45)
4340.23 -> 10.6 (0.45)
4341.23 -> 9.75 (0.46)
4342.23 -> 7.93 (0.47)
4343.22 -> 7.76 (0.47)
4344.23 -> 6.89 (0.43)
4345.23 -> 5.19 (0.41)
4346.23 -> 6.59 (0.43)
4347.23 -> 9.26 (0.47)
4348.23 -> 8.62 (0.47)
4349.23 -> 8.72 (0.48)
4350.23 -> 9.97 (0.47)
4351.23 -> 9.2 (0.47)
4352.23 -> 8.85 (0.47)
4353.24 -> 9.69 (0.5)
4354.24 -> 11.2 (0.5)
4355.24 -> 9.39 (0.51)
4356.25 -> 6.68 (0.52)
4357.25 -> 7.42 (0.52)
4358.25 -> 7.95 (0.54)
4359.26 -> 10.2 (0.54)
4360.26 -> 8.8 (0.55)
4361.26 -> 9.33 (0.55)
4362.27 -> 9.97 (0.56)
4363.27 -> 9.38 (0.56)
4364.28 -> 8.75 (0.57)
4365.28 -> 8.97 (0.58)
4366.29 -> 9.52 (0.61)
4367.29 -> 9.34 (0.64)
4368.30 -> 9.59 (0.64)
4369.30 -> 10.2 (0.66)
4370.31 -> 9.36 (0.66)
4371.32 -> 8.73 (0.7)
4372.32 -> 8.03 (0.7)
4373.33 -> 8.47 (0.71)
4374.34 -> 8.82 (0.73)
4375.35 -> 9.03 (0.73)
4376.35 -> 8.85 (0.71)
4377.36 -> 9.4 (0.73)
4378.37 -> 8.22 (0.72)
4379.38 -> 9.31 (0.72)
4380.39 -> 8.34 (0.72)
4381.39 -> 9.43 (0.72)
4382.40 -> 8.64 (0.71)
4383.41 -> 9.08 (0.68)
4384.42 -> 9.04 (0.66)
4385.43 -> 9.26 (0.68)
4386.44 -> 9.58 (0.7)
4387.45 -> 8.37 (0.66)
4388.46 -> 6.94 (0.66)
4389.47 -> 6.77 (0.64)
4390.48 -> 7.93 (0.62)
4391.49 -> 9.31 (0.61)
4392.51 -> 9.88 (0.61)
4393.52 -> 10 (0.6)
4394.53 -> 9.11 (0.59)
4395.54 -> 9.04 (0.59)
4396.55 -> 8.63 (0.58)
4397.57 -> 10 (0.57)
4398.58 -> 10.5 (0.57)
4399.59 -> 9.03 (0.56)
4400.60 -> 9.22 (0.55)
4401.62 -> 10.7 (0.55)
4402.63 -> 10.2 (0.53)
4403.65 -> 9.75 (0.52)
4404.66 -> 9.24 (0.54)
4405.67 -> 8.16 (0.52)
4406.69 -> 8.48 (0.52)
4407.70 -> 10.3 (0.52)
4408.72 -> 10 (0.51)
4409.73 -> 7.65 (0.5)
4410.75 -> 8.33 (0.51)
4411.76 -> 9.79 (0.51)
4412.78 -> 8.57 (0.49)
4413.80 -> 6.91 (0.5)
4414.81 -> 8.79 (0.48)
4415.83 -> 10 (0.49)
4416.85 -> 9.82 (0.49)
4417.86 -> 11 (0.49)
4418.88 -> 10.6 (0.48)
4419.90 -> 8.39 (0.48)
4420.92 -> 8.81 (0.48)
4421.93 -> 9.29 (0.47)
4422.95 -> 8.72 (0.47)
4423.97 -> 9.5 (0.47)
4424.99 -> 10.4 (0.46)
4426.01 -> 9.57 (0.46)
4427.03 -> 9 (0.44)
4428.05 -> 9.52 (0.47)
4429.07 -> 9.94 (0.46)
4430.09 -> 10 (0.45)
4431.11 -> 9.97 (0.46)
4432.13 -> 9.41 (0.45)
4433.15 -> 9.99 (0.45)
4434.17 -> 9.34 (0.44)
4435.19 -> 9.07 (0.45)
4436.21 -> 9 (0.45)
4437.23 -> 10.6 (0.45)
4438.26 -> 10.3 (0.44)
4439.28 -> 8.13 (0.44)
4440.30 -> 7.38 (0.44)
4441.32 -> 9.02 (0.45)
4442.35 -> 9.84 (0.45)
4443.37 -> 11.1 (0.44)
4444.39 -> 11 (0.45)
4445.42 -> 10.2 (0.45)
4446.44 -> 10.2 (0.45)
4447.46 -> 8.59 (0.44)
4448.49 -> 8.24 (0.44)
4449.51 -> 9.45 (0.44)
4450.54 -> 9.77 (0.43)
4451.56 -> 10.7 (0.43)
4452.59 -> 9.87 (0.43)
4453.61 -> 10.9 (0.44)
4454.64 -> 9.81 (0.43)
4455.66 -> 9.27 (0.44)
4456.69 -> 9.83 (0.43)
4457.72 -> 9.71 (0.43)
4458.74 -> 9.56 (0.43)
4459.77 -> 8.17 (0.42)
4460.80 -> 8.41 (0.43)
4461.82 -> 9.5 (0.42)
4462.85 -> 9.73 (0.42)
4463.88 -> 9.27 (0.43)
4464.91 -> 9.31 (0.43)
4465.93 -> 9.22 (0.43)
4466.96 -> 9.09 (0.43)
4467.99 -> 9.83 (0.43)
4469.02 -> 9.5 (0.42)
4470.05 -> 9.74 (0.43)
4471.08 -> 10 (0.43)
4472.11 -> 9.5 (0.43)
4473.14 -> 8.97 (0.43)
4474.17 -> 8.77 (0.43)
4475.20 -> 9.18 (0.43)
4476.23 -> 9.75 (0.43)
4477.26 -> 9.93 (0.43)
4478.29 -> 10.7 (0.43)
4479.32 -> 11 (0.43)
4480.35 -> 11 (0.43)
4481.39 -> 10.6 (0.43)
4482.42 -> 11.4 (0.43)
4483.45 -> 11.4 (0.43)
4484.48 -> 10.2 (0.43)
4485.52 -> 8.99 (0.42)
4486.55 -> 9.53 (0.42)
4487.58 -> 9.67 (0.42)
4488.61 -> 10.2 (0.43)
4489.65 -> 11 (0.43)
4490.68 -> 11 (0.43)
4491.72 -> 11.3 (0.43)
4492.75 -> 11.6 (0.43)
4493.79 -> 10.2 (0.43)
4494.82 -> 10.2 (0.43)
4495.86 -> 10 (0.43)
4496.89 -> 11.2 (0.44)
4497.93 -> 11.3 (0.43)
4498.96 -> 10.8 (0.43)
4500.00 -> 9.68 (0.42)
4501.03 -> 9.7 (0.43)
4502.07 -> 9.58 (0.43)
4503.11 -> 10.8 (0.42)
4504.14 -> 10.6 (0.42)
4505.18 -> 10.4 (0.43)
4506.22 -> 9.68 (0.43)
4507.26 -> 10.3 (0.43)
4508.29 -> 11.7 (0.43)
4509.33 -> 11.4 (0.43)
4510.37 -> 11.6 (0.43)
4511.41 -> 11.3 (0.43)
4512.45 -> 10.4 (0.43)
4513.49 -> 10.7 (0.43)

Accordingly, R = 0.25 mag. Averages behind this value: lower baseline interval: 7.87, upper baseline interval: 9.86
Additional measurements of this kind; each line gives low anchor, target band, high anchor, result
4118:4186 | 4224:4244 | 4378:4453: 0.092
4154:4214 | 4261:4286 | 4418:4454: 0.090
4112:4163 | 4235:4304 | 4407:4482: 0.085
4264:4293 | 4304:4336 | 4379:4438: 0.125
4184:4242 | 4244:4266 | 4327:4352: -0.005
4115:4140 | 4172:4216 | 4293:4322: -0.077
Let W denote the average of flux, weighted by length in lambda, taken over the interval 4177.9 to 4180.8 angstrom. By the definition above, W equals 7.25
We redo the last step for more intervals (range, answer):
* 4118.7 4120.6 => 8.15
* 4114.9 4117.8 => 8.12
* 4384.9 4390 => 8.19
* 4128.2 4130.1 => 7.79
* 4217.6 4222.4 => 8.19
